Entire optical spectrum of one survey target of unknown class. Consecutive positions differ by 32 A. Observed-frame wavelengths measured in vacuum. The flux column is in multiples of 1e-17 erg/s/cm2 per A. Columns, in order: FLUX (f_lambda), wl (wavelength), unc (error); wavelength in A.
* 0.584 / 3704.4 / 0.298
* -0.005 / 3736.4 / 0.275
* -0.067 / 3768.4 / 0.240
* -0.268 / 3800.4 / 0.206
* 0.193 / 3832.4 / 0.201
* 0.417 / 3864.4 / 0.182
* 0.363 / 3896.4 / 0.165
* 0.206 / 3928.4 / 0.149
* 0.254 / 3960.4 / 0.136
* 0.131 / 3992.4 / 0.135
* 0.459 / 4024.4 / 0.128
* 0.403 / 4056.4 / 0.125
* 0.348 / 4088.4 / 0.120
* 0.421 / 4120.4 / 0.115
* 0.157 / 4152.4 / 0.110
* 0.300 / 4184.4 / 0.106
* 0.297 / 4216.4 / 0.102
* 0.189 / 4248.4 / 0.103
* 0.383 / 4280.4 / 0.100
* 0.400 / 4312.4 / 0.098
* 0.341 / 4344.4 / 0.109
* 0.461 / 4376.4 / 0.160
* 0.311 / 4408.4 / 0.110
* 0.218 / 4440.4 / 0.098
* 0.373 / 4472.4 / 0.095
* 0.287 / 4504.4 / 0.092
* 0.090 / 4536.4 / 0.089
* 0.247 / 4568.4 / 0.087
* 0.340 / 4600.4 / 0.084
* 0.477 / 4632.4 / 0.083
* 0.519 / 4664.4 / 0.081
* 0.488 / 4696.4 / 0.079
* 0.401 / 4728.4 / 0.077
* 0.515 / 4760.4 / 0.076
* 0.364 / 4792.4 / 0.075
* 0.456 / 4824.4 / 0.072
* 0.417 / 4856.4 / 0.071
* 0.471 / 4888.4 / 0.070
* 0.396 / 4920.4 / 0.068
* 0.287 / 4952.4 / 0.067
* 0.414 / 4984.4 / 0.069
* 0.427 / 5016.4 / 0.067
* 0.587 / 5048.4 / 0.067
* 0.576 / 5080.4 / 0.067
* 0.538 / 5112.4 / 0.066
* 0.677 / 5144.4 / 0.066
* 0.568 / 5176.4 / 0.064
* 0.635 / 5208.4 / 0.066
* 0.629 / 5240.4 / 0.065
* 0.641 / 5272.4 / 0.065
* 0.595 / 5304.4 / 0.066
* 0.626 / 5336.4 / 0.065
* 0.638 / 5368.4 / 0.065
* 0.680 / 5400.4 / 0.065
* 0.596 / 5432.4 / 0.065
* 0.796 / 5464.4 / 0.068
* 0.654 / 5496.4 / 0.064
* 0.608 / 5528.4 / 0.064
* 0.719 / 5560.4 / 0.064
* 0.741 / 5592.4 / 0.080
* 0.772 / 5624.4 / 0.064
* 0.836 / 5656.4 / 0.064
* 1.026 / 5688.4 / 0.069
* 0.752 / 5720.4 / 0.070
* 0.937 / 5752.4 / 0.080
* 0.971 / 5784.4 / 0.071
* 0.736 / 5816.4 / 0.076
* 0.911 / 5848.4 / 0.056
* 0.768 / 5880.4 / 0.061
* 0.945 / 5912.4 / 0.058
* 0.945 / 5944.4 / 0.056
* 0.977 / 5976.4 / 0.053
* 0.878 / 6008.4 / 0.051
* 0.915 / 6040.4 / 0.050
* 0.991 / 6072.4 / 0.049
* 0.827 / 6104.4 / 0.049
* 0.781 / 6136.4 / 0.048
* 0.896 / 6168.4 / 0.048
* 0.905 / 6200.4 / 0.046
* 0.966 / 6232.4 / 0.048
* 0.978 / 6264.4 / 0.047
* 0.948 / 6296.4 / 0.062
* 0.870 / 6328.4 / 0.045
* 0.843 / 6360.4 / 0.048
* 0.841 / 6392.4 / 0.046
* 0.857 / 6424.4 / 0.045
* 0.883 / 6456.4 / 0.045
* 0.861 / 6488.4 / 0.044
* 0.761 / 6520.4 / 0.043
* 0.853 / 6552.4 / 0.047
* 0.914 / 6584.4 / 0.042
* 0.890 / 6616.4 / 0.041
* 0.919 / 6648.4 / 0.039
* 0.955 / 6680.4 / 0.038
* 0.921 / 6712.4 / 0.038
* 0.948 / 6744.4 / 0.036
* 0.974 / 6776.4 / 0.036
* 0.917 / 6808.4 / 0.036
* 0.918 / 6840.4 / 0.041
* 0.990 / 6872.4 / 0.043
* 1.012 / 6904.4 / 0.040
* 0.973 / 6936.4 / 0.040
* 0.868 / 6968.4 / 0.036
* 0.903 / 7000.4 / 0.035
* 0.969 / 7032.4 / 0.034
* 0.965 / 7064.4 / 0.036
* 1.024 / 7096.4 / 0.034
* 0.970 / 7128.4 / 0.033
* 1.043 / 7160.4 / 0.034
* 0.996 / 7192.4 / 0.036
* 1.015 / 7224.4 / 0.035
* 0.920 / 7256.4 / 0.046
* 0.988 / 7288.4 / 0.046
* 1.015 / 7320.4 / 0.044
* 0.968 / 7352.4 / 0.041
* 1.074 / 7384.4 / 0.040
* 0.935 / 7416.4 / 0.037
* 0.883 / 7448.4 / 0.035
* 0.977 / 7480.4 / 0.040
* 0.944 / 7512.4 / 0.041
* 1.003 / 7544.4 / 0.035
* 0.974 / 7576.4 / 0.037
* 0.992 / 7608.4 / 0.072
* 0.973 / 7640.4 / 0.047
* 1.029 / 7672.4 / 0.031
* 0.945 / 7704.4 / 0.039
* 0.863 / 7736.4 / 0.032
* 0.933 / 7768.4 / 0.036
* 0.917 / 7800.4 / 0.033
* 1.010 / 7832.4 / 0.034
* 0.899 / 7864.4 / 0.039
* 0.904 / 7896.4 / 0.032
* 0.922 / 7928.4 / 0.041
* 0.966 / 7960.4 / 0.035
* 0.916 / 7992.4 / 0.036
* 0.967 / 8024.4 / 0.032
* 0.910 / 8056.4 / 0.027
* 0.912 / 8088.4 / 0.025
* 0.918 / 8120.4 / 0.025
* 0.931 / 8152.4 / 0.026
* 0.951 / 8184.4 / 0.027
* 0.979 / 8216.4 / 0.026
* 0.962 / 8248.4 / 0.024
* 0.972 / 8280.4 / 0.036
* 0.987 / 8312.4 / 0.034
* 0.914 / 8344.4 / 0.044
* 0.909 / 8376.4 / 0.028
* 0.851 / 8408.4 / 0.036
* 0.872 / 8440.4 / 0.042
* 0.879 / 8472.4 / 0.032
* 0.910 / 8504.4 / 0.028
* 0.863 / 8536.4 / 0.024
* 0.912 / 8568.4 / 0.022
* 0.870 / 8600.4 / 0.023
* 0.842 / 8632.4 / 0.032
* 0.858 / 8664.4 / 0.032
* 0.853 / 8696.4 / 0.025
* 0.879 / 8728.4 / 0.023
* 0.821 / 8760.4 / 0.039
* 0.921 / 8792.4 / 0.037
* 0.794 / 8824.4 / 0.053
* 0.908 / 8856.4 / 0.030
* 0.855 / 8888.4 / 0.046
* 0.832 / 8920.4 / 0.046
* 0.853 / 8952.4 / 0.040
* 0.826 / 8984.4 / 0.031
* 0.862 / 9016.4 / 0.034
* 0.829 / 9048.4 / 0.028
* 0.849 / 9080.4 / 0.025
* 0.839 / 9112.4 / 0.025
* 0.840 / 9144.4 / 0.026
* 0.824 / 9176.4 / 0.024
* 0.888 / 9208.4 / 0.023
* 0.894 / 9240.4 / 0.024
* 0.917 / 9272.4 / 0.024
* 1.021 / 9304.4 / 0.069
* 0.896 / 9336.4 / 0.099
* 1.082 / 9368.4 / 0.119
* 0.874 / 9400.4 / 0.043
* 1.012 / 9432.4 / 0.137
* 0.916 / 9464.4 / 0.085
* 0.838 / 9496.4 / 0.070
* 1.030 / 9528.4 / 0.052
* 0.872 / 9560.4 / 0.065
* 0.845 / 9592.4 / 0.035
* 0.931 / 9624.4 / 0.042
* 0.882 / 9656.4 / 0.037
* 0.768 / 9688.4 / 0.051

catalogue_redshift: 0.261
